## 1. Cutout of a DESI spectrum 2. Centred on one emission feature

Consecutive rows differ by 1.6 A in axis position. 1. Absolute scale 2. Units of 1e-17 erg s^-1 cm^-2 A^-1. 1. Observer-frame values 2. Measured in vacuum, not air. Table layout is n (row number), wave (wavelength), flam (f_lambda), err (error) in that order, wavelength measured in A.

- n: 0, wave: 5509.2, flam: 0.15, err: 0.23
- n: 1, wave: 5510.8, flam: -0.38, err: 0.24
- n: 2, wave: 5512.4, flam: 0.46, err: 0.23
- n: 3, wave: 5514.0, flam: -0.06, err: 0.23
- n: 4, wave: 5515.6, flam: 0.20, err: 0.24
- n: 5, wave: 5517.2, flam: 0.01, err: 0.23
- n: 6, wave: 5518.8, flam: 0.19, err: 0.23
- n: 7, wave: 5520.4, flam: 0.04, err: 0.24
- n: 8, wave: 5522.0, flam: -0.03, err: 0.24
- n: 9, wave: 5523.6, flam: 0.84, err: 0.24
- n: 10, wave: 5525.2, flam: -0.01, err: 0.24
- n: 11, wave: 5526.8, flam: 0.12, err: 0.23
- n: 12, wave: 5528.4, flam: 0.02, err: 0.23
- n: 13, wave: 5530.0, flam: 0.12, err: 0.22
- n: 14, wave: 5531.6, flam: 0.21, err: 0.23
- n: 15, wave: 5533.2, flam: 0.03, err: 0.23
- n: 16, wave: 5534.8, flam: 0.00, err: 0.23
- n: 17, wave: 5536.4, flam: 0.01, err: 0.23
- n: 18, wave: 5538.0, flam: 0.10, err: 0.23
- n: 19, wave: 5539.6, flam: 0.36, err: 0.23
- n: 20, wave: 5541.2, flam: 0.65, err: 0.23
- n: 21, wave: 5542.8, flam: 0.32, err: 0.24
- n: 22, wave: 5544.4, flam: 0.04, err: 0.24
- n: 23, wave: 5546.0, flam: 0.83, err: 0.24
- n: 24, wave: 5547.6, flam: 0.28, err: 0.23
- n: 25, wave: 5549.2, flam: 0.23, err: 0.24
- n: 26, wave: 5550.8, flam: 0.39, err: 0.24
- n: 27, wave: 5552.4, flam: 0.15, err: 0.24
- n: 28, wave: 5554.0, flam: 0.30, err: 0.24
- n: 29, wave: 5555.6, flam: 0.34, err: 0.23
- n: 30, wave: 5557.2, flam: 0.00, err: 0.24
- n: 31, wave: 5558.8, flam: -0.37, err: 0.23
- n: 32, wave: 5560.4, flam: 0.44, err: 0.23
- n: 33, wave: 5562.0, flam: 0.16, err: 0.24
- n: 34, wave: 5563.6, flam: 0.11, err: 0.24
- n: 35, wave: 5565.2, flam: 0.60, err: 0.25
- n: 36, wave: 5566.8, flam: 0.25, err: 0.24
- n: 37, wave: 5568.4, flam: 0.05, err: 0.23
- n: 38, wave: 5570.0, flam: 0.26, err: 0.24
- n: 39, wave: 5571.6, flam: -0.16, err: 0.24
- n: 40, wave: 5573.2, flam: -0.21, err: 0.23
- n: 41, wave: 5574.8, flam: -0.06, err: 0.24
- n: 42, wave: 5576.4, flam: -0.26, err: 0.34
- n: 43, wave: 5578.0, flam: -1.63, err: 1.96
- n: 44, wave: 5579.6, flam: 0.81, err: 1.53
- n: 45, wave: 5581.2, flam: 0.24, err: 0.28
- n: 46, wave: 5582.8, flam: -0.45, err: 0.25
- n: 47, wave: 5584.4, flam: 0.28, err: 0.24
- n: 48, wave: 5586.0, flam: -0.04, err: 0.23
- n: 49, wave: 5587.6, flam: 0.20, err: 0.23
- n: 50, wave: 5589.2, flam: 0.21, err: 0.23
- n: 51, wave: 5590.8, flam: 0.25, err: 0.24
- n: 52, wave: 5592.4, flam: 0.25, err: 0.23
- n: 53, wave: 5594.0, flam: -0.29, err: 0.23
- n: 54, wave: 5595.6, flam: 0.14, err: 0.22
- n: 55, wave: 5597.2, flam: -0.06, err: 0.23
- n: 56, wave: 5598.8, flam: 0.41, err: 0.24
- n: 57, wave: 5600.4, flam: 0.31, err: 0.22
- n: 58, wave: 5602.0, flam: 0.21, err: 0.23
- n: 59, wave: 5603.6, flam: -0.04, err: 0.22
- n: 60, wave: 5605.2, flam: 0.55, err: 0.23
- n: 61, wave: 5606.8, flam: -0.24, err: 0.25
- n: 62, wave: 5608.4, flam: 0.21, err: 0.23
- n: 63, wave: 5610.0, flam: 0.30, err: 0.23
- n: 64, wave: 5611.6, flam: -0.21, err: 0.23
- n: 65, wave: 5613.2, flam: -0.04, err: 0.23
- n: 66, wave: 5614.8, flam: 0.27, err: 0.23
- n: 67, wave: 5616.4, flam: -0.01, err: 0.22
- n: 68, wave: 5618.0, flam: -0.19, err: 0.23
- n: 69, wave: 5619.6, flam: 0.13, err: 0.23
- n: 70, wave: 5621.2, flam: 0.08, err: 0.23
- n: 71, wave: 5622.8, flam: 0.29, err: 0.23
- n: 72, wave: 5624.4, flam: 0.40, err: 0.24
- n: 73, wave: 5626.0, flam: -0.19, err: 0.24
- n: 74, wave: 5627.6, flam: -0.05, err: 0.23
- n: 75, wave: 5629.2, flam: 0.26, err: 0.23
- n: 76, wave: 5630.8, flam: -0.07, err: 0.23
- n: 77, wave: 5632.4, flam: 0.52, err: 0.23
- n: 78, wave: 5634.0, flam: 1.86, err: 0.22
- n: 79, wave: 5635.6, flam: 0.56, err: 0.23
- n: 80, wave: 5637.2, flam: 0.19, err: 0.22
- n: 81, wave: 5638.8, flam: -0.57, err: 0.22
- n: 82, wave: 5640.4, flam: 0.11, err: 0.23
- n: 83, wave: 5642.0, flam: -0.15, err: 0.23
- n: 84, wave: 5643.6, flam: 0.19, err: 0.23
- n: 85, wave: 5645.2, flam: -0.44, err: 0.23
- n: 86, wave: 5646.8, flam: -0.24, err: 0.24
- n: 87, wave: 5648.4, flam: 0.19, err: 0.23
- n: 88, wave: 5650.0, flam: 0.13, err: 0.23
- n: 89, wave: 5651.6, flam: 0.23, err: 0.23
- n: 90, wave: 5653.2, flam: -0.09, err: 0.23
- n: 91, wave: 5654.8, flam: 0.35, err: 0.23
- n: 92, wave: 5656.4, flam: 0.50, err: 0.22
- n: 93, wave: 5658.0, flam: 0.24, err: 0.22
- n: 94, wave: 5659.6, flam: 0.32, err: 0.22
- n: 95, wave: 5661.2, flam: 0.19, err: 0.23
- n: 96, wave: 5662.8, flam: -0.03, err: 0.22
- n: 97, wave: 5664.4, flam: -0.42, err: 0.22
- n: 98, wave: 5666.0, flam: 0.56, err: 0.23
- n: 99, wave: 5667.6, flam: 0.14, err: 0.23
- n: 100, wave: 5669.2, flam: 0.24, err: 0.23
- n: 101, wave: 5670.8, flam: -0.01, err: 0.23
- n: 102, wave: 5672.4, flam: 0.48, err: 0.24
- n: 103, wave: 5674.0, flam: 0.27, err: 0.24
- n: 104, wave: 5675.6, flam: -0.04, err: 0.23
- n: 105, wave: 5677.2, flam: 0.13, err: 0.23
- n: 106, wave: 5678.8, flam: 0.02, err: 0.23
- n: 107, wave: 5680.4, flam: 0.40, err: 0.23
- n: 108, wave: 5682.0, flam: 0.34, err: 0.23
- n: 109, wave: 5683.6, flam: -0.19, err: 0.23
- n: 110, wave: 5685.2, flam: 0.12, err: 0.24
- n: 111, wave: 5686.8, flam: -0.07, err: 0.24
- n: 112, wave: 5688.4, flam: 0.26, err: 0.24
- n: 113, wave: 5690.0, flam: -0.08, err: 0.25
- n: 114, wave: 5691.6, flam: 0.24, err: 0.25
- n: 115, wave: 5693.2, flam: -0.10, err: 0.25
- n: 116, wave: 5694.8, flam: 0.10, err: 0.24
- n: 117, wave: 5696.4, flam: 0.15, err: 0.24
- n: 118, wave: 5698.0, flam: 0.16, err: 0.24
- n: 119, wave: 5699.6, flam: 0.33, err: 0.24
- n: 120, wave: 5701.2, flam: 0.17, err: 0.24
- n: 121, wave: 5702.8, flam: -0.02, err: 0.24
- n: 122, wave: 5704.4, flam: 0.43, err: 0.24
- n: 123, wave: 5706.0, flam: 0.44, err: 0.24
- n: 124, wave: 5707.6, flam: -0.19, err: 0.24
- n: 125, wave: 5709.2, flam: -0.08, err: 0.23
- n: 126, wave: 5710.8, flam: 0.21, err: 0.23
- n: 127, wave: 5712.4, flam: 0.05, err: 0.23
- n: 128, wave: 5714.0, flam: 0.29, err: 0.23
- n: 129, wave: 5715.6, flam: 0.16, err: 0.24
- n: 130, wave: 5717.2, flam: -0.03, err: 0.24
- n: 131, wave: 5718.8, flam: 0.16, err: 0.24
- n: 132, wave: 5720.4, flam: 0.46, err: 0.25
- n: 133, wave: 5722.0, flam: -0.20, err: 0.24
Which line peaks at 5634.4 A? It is [O III]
